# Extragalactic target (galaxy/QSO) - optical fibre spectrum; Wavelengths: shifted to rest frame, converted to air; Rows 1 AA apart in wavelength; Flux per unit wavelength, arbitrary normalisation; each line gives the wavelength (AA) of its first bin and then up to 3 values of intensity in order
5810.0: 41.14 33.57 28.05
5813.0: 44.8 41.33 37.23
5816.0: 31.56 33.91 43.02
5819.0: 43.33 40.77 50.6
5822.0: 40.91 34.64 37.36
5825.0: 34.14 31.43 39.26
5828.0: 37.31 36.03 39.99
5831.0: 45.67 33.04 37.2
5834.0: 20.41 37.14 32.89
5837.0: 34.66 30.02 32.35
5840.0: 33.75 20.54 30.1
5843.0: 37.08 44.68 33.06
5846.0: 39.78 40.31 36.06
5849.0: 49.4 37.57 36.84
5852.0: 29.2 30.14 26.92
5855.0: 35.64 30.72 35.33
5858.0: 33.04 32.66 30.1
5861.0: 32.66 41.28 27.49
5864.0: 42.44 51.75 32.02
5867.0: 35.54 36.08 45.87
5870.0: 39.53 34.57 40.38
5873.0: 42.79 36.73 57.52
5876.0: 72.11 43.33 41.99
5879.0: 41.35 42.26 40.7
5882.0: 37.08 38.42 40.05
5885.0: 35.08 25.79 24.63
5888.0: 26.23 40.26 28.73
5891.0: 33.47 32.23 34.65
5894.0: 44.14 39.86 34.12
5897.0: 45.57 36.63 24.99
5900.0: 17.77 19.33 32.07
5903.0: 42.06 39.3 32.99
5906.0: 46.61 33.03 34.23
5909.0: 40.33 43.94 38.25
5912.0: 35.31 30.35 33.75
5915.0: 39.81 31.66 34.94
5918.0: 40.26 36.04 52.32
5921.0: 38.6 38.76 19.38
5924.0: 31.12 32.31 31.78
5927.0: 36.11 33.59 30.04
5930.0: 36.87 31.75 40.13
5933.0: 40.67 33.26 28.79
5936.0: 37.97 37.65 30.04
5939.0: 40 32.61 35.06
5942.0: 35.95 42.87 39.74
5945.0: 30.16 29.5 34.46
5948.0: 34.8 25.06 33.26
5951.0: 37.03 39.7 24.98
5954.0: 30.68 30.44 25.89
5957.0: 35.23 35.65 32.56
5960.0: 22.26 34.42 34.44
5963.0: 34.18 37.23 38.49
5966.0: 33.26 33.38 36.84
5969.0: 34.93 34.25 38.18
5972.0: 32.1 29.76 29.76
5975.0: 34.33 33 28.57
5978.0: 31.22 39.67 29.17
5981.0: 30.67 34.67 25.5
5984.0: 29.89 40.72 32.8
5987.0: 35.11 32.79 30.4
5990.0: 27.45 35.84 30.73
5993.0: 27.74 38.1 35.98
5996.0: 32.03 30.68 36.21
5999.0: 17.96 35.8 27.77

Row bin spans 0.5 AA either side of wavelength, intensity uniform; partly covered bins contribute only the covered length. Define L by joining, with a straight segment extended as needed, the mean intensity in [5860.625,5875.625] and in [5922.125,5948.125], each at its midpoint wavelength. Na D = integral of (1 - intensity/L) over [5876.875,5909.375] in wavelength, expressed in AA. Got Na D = 2.2 AA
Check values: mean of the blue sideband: 40.1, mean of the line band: 35.3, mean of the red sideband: 34.2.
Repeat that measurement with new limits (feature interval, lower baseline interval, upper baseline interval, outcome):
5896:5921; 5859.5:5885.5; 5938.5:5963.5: 0.9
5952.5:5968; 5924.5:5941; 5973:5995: 0.5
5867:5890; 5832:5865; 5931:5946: -3.3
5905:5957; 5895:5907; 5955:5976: -1.9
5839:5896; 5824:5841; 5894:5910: -3.8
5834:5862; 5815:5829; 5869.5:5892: 3.3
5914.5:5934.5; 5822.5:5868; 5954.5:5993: -1.1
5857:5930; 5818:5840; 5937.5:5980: -3.3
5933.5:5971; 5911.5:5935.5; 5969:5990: -0.1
